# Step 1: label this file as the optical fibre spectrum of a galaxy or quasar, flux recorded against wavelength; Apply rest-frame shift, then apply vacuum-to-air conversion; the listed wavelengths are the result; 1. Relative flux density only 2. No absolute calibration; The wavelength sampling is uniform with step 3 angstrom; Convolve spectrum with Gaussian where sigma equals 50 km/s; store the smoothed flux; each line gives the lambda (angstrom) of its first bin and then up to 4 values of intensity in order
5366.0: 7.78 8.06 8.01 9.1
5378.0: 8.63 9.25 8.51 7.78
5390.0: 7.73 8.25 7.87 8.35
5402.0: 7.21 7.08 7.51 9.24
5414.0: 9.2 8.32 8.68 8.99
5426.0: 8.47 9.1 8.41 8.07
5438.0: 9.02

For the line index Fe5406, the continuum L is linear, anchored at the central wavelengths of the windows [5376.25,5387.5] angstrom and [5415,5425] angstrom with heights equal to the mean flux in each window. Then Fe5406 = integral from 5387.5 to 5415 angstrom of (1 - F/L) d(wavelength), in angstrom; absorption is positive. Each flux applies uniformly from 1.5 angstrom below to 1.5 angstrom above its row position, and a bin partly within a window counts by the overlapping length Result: 2.0 angstrom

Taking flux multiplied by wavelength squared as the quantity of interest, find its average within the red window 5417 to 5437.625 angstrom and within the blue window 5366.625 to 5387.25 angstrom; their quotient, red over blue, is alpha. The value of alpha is 1.03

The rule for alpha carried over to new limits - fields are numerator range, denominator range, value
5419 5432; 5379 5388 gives 1.04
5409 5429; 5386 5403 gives 1.13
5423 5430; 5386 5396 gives 1.13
